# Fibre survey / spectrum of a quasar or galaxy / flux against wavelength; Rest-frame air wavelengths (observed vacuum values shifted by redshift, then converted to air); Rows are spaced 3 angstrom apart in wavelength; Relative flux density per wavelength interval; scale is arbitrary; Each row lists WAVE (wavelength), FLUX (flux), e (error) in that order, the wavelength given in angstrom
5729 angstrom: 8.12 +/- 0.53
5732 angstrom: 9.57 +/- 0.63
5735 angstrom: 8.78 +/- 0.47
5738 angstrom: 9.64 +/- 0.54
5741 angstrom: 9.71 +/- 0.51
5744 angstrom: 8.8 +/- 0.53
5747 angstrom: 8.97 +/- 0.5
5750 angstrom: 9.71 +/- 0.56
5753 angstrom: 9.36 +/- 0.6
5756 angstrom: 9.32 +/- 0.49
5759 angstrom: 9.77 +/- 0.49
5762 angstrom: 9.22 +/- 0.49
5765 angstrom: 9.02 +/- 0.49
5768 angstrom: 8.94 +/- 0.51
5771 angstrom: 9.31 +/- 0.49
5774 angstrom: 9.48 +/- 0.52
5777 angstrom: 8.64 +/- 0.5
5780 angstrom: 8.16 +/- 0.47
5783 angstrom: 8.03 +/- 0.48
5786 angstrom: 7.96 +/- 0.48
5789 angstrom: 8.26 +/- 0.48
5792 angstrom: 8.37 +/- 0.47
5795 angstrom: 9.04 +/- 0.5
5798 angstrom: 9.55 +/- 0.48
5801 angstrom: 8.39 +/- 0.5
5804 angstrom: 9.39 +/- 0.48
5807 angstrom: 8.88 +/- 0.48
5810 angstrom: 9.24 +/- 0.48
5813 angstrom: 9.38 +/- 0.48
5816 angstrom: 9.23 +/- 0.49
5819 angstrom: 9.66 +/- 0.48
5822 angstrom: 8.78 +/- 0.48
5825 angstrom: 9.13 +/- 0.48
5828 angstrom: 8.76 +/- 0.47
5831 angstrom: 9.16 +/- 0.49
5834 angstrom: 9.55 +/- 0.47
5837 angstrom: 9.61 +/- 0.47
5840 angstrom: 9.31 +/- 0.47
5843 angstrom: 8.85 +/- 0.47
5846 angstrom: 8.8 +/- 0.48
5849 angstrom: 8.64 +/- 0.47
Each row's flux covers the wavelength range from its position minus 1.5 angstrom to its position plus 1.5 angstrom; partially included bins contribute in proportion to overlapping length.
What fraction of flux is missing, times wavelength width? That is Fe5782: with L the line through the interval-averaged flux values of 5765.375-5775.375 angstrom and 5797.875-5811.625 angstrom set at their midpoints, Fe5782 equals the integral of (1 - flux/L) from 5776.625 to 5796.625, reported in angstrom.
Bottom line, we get 1.7 angstrom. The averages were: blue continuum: 9.22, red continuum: 9.05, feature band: 8.34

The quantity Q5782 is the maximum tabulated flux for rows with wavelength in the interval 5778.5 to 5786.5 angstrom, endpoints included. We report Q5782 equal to 8.16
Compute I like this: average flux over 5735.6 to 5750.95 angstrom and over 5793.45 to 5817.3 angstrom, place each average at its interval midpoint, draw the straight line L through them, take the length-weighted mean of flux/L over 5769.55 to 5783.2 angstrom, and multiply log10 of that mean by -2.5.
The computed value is 0.05 mag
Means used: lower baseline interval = 9.32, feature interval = 8.79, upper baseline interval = 9.14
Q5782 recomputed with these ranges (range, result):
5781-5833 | 9.66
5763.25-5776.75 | 9.48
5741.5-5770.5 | 9.77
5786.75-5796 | 9.04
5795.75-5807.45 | 9.55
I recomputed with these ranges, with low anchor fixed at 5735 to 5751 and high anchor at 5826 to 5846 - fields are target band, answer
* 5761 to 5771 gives 0.02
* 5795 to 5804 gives 0.02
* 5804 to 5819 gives -0.01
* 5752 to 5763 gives -0.02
